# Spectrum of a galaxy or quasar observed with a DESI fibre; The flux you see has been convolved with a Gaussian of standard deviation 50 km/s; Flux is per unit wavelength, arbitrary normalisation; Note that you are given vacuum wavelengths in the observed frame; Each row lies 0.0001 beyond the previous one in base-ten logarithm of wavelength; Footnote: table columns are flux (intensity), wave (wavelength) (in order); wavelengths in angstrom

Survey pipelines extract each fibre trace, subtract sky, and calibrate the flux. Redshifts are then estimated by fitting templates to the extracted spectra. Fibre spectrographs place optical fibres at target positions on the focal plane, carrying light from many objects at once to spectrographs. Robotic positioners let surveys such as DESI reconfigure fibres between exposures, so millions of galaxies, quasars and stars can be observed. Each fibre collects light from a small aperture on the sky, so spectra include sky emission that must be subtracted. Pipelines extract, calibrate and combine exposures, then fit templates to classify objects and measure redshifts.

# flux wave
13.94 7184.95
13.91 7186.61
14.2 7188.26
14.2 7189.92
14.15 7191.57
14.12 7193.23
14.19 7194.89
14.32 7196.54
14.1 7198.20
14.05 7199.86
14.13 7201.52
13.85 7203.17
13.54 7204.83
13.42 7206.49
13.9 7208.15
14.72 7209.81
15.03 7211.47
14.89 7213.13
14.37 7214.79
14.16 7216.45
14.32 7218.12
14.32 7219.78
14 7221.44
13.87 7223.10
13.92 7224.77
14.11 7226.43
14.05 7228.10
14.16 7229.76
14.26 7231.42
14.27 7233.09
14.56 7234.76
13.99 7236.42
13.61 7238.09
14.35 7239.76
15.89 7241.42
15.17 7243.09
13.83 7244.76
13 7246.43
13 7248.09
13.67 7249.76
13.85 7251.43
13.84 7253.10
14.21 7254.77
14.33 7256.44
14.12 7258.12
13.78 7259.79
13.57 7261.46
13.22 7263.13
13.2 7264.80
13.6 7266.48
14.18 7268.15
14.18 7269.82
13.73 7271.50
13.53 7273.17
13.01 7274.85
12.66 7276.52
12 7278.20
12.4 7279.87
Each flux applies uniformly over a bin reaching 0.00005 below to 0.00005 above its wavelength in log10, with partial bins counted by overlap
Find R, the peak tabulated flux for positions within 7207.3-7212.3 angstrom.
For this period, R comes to 15.03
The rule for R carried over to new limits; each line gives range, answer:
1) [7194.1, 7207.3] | 14.32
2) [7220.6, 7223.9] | 14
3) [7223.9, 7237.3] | 14.56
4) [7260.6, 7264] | 13.57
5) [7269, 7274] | 14.18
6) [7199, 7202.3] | 14.13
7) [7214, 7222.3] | 14.37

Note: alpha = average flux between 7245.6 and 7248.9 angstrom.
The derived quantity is 13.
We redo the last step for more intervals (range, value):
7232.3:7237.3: 14.3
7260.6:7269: 13.6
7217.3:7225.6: 14.1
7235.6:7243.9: 14.6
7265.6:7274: 13.8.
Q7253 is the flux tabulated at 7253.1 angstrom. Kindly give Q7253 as 13.84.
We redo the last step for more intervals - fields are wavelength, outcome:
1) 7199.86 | 14.05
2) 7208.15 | 13.9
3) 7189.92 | 14.2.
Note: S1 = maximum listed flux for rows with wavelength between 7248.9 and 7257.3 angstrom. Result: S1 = 14.33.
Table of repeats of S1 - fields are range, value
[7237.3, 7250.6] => 15.89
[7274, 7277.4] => 13.01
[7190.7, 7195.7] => 14.19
